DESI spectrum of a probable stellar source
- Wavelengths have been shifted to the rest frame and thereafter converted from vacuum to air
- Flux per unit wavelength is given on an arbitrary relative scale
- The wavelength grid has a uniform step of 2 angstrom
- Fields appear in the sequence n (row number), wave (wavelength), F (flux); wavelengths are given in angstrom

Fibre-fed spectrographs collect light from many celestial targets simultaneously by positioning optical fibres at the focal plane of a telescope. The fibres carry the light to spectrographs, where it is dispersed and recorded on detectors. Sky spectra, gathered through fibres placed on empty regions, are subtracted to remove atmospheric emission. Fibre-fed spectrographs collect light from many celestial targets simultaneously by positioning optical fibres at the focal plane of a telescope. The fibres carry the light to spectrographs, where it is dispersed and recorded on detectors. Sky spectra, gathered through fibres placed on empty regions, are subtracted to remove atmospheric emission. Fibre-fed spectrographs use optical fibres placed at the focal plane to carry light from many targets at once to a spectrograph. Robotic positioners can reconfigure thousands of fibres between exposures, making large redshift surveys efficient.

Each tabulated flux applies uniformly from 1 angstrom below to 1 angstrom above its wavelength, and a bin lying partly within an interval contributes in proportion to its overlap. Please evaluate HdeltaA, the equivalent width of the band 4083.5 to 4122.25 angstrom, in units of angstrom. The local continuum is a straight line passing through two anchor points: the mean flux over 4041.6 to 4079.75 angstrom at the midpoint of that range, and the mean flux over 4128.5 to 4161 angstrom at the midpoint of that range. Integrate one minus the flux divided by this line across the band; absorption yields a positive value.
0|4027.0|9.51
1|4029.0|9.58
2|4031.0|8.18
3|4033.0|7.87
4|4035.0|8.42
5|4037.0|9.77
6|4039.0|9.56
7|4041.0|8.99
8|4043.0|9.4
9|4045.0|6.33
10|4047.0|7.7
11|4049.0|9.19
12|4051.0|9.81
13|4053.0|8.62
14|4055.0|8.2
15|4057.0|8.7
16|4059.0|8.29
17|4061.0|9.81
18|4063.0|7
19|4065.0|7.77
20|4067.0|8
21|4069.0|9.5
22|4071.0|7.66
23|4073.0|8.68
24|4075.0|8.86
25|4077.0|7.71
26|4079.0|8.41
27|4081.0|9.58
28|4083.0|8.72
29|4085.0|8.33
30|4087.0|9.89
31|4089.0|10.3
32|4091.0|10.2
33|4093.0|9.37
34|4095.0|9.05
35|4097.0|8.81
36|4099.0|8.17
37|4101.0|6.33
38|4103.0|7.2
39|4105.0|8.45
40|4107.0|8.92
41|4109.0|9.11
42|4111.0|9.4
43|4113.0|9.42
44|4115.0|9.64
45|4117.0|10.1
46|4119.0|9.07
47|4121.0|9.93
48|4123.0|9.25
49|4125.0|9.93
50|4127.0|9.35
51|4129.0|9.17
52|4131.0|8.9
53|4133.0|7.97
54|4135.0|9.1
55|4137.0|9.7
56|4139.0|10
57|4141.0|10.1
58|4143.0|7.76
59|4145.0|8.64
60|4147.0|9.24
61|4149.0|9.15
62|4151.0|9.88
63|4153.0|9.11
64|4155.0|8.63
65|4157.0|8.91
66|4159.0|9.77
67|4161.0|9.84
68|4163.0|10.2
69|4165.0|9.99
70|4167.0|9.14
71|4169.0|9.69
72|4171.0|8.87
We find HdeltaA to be -1.12 angstrom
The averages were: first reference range 8.41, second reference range 9.15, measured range 9.03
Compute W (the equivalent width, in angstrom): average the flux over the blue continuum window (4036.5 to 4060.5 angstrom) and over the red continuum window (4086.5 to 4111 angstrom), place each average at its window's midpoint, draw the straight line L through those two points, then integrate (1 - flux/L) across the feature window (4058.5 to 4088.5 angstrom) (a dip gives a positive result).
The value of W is 0.6 angstrom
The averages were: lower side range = 8.71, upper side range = 8.82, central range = 8.58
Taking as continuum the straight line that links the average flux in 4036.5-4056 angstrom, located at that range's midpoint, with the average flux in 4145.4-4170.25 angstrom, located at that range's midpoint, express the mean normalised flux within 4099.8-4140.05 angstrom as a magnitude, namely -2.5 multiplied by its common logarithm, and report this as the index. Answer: 0.02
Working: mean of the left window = 8.73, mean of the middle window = 9.04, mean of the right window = 9.44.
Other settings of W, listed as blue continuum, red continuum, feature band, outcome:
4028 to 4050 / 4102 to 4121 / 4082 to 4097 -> -0.7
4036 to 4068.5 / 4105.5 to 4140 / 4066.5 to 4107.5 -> 1.3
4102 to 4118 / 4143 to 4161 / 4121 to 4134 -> -0.1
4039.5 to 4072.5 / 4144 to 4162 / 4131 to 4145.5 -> 0.1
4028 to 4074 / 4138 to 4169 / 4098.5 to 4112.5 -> 1.1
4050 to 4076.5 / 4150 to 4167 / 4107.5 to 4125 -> -0.8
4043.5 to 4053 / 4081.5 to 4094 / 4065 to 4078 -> 0.9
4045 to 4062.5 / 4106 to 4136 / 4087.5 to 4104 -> 0.6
